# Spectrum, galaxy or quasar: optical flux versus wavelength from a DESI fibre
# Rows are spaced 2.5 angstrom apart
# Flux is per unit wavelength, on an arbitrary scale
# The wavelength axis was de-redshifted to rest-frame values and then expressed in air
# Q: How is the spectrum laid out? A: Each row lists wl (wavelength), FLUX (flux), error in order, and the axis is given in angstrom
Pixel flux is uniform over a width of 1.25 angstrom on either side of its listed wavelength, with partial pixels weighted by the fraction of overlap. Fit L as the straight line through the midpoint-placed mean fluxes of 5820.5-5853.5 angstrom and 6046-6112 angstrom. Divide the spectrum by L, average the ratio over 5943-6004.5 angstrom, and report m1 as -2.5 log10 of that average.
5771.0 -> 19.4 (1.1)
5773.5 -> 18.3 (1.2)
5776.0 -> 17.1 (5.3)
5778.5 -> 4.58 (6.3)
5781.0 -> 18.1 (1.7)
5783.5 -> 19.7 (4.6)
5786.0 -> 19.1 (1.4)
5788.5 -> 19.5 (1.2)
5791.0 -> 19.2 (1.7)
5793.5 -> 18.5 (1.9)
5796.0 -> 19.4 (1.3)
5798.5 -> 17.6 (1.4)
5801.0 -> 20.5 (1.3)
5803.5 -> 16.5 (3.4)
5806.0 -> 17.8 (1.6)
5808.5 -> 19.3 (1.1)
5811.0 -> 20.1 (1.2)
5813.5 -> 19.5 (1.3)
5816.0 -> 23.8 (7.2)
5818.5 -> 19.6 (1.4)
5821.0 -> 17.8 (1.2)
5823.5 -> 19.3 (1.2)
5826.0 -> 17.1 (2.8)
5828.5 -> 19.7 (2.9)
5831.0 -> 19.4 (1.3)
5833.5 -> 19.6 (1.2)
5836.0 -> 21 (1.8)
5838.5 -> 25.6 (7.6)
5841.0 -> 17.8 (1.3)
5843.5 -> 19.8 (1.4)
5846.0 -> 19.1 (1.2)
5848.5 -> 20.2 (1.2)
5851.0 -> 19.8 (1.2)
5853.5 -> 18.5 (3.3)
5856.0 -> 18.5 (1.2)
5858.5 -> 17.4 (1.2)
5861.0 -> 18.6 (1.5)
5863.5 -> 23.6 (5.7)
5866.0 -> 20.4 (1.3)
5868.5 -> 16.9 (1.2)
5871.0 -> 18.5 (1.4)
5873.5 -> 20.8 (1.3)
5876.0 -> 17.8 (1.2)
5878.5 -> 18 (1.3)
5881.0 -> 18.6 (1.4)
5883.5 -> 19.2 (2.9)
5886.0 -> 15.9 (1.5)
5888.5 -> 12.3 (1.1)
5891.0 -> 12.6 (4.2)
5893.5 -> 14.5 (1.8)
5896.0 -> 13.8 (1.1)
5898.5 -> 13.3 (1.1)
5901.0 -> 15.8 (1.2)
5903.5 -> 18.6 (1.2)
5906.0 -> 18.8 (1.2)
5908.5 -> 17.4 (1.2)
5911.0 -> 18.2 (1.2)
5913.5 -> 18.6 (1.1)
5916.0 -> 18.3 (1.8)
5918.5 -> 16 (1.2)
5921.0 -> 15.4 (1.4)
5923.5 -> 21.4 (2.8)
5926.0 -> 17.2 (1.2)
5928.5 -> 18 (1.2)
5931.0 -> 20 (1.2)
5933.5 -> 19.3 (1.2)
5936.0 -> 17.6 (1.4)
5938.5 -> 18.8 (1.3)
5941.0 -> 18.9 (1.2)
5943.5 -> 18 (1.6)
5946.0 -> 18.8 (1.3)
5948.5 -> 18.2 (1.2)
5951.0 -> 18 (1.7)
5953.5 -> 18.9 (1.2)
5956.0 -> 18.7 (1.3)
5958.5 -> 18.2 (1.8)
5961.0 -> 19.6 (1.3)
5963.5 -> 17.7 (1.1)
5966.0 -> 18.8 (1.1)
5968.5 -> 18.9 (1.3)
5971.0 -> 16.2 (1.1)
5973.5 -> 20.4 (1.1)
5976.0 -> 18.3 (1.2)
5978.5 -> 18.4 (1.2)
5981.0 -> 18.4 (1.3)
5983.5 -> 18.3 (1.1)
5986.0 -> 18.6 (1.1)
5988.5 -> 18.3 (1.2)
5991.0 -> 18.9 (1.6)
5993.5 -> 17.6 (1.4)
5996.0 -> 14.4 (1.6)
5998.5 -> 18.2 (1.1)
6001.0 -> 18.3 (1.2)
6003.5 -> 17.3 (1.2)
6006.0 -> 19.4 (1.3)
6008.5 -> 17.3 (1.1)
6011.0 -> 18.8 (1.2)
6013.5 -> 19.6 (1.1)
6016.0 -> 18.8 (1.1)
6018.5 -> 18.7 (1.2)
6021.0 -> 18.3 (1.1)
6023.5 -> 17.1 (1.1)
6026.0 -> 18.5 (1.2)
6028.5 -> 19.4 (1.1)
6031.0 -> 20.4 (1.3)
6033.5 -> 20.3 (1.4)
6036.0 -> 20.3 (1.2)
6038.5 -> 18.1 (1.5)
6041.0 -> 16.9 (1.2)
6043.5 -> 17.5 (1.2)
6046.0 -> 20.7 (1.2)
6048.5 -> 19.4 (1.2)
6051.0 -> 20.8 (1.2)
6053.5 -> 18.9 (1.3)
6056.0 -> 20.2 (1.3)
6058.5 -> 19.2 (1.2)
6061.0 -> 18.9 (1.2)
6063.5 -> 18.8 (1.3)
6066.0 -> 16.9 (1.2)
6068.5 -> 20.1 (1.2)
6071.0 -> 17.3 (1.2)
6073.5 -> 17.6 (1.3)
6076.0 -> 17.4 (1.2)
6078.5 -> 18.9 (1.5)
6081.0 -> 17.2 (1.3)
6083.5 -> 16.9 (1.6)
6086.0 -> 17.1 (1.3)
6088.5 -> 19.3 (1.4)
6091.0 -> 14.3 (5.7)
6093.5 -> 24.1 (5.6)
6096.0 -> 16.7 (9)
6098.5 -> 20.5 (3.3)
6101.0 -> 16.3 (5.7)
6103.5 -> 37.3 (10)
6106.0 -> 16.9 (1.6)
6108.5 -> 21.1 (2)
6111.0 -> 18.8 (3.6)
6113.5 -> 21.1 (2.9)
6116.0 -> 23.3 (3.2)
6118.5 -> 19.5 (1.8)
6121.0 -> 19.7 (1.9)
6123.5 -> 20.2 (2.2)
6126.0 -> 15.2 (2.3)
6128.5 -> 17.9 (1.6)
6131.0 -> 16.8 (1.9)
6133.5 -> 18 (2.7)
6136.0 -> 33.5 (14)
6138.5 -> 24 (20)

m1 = 0.07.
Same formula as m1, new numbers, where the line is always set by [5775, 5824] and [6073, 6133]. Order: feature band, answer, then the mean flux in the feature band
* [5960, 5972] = 0.04 mag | 18.3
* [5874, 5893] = 0.13 mag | 16.4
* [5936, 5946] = 0.02 mag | 18.5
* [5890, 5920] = 0.15 mag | 16.3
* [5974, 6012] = 0.05 mag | 18.1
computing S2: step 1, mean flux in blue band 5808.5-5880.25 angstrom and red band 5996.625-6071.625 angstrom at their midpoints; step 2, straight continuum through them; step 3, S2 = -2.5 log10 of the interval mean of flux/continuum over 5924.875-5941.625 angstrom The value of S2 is 0.04 mag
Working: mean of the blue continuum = 19.6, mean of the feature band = 18.5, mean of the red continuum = 18.8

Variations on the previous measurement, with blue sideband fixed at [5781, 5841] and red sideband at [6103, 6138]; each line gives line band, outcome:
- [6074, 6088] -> 0.186 mag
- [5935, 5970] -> 0.097 mag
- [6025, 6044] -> 0.091 mag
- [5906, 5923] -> 0.139 mag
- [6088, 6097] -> 0.129 mag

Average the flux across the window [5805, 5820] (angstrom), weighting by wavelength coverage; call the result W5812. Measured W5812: 20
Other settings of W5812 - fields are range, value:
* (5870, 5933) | 17.2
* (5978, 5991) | 18.4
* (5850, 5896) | 17.8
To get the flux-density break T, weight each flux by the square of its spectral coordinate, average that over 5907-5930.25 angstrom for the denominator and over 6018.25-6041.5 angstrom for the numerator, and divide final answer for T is 1.1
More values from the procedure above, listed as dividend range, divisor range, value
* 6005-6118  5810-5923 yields 1.12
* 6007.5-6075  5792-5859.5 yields 1.05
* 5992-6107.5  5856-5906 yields 1.16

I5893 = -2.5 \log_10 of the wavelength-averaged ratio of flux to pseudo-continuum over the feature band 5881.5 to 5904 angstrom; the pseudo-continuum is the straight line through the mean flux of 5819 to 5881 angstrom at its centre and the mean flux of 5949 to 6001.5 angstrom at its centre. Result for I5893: 0.25 mag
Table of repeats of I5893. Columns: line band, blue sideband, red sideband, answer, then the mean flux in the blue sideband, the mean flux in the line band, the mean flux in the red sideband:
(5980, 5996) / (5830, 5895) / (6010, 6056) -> 0.05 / 18.6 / 18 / 19.1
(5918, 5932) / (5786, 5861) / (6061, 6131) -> 0.07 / 19.4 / 18.1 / 19.2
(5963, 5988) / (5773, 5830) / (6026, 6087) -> 0.01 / 18.4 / 18.4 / 18.7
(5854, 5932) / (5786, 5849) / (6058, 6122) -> 0.11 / 19.5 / 17.6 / 19.4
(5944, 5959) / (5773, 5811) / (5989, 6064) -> 0.00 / 17.7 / 18.5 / 18.7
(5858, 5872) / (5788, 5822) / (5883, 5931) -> -0.10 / 19.2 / 19.3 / 16.6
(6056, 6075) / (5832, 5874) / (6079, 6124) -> 0.08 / 19.8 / 18.5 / 20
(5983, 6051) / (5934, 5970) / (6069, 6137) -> 0.03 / 18.5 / 18.5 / 19.7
